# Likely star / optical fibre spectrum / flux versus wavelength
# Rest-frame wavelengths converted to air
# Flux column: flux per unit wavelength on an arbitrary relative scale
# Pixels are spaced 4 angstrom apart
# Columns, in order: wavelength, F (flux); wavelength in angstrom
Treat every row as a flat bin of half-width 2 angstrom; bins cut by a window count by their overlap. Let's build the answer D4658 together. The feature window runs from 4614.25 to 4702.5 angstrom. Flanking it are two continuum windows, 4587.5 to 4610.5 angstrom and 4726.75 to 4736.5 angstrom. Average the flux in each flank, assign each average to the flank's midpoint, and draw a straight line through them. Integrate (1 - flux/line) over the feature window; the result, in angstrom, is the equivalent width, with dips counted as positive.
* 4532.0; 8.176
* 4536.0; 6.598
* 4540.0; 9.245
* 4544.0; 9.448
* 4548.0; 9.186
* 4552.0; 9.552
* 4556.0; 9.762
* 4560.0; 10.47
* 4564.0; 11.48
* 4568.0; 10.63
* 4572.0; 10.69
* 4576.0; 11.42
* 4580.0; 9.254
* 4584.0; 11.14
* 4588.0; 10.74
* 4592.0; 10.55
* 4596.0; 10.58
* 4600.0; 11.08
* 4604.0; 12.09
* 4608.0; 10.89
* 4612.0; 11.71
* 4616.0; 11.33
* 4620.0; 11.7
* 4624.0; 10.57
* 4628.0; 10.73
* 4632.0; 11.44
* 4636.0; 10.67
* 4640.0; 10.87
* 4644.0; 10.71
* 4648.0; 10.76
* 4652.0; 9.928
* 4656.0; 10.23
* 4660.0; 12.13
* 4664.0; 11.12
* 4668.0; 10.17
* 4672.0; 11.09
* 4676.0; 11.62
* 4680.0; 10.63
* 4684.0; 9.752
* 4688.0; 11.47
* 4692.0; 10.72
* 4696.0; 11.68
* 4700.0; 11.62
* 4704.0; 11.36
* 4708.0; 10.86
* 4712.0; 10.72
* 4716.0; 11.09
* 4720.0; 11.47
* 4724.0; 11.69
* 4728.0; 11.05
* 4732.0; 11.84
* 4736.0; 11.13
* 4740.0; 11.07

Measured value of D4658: 1.9 angstrom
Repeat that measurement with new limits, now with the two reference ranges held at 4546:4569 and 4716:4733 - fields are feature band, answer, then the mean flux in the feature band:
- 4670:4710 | 0.35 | 11.1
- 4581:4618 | -2.08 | 11.1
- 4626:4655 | 0.23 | 10.7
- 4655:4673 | 0.00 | 11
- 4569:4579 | -0.53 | 10.8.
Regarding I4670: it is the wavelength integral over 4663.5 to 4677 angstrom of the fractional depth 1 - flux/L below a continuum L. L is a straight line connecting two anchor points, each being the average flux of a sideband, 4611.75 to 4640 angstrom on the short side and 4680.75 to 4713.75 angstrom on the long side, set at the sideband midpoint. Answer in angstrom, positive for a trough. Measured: 0.1 angstrom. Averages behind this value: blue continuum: 11.1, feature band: 10.9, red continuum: 11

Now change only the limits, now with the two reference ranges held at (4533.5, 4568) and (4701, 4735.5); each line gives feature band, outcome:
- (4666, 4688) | 0.2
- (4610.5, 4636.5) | -2.3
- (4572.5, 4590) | -1.4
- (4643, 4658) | 0.2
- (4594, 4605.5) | -1.4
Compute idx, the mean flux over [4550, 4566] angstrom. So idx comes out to 10.3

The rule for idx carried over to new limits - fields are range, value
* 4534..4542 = 7.92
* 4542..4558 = 9.49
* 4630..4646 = 10.9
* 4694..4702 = 11.6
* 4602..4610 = 11.5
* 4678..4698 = 10.9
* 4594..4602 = 10.8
